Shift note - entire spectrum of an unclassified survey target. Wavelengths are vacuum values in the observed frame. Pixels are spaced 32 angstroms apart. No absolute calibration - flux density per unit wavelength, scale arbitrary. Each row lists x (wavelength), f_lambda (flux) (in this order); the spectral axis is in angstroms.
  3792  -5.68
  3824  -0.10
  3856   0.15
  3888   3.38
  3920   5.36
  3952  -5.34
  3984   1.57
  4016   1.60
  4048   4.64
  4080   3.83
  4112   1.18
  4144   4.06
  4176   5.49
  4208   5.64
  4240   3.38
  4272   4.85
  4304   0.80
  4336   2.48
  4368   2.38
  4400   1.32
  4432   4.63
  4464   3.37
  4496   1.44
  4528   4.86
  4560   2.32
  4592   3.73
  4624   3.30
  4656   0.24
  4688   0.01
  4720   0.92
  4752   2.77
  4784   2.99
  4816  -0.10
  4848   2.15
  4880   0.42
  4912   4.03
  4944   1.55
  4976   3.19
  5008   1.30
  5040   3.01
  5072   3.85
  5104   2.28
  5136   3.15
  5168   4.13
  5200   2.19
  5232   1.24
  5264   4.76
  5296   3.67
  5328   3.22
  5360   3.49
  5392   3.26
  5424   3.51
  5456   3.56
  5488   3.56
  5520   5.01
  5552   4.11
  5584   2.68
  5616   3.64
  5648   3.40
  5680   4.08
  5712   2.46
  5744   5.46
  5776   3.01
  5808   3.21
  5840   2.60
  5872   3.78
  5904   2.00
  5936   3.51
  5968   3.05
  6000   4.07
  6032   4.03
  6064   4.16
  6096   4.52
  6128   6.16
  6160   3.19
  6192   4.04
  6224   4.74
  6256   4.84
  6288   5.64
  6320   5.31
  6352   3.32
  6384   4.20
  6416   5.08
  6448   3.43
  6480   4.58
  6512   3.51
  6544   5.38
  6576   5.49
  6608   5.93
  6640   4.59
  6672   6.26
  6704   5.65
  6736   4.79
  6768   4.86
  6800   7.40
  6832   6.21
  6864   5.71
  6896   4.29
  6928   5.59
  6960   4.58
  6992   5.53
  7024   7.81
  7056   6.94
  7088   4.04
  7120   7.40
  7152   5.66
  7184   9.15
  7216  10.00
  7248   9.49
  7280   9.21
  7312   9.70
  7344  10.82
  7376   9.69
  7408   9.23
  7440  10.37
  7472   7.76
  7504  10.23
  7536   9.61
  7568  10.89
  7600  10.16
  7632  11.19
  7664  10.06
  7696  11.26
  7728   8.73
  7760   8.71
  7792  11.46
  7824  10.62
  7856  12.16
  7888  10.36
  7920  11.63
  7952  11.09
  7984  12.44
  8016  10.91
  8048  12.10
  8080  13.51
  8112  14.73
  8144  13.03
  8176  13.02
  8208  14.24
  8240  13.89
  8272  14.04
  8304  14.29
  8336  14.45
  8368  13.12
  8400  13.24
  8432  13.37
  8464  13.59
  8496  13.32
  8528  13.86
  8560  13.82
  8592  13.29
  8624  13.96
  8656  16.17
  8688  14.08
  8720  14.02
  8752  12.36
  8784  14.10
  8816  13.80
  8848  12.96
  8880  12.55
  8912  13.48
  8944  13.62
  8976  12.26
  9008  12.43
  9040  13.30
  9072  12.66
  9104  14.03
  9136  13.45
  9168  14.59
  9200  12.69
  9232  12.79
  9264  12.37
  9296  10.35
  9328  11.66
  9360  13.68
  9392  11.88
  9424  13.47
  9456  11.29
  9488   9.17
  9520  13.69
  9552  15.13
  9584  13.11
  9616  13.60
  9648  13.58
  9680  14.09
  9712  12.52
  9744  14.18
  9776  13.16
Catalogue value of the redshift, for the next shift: 0.80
